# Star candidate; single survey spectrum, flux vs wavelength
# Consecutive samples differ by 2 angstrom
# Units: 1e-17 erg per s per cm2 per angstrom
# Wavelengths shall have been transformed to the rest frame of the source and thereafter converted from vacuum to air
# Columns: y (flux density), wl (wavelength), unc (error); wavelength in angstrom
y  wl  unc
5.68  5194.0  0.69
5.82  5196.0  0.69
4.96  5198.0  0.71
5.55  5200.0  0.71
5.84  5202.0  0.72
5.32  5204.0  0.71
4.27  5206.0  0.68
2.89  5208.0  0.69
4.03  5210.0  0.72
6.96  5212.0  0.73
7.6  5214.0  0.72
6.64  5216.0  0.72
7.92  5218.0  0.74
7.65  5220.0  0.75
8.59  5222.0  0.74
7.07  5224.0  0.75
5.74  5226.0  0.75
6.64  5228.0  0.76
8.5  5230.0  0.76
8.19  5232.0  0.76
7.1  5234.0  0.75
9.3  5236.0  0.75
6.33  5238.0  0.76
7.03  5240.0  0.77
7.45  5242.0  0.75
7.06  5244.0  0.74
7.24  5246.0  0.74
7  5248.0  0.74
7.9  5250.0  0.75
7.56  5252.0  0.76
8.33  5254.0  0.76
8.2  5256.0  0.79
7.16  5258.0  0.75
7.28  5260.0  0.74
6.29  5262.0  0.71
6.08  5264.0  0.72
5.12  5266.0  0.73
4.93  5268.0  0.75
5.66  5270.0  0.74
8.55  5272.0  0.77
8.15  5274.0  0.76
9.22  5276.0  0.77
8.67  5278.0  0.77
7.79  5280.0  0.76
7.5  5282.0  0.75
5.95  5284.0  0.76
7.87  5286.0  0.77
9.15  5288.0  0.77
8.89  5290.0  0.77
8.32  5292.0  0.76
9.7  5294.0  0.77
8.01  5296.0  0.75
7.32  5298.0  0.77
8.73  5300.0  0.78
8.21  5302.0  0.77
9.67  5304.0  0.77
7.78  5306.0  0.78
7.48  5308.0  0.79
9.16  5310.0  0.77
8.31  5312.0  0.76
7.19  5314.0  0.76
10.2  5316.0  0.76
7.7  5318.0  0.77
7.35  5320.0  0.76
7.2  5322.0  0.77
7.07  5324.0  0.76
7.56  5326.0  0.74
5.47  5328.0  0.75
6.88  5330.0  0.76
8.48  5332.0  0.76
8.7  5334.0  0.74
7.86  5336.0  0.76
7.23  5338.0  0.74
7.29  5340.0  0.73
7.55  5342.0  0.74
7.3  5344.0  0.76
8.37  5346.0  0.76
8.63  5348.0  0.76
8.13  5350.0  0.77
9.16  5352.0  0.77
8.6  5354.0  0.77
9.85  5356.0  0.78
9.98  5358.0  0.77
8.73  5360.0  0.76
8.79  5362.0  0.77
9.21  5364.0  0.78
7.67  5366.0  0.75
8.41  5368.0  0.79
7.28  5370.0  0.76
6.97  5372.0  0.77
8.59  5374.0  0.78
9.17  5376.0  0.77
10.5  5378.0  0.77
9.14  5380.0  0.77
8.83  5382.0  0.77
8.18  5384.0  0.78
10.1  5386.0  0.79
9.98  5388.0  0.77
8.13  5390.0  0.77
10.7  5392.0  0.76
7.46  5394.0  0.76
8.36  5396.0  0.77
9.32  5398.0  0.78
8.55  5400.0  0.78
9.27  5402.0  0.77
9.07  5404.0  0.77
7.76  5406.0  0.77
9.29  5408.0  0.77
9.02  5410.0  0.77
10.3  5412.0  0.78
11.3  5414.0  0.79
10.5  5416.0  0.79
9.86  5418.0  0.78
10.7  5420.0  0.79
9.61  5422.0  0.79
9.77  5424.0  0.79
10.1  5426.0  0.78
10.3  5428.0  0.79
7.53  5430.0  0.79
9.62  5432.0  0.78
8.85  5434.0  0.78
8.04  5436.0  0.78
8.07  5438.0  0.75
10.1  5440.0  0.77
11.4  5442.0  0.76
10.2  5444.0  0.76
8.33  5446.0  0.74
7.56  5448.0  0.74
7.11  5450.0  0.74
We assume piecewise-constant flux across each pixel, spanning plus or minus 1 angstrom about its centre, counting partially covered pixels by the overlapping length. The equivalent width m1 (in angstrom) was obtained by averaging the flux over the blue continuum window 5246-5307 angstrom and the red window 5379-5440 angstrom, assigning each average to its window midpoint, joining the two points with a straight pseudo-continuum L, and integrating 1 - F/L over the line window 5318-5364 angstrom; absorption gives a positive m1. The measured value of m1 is 2.4 angstrom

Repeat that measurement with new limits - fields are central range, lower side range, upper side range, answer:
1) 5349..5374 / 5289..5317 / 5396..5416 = 1.12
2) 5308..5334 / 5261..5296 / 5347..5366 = 1.71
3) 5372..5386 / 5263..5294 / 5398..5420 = 0.13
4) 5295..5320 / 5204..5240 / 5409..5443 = -0.88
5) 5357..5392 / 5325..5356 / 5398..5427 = -0.59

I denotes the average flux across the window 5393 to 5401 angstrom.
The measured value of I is 8.42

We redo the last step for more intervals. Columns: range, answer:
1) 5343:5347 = 7.83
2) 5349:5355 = 8.63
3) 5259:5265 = 6.55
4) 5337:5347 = 7.55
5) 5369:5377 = 8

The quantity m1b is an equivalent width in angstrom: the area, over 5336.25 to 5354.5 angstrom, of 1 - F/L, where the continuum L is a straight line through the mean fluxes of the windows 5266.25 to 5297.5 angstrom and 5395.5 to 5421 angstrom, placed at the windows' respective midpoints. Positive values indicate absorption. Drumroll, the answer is 1.4 angstrom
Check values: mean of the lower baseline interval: 7.82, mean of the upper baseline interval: 9.51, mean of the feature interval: 8.01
